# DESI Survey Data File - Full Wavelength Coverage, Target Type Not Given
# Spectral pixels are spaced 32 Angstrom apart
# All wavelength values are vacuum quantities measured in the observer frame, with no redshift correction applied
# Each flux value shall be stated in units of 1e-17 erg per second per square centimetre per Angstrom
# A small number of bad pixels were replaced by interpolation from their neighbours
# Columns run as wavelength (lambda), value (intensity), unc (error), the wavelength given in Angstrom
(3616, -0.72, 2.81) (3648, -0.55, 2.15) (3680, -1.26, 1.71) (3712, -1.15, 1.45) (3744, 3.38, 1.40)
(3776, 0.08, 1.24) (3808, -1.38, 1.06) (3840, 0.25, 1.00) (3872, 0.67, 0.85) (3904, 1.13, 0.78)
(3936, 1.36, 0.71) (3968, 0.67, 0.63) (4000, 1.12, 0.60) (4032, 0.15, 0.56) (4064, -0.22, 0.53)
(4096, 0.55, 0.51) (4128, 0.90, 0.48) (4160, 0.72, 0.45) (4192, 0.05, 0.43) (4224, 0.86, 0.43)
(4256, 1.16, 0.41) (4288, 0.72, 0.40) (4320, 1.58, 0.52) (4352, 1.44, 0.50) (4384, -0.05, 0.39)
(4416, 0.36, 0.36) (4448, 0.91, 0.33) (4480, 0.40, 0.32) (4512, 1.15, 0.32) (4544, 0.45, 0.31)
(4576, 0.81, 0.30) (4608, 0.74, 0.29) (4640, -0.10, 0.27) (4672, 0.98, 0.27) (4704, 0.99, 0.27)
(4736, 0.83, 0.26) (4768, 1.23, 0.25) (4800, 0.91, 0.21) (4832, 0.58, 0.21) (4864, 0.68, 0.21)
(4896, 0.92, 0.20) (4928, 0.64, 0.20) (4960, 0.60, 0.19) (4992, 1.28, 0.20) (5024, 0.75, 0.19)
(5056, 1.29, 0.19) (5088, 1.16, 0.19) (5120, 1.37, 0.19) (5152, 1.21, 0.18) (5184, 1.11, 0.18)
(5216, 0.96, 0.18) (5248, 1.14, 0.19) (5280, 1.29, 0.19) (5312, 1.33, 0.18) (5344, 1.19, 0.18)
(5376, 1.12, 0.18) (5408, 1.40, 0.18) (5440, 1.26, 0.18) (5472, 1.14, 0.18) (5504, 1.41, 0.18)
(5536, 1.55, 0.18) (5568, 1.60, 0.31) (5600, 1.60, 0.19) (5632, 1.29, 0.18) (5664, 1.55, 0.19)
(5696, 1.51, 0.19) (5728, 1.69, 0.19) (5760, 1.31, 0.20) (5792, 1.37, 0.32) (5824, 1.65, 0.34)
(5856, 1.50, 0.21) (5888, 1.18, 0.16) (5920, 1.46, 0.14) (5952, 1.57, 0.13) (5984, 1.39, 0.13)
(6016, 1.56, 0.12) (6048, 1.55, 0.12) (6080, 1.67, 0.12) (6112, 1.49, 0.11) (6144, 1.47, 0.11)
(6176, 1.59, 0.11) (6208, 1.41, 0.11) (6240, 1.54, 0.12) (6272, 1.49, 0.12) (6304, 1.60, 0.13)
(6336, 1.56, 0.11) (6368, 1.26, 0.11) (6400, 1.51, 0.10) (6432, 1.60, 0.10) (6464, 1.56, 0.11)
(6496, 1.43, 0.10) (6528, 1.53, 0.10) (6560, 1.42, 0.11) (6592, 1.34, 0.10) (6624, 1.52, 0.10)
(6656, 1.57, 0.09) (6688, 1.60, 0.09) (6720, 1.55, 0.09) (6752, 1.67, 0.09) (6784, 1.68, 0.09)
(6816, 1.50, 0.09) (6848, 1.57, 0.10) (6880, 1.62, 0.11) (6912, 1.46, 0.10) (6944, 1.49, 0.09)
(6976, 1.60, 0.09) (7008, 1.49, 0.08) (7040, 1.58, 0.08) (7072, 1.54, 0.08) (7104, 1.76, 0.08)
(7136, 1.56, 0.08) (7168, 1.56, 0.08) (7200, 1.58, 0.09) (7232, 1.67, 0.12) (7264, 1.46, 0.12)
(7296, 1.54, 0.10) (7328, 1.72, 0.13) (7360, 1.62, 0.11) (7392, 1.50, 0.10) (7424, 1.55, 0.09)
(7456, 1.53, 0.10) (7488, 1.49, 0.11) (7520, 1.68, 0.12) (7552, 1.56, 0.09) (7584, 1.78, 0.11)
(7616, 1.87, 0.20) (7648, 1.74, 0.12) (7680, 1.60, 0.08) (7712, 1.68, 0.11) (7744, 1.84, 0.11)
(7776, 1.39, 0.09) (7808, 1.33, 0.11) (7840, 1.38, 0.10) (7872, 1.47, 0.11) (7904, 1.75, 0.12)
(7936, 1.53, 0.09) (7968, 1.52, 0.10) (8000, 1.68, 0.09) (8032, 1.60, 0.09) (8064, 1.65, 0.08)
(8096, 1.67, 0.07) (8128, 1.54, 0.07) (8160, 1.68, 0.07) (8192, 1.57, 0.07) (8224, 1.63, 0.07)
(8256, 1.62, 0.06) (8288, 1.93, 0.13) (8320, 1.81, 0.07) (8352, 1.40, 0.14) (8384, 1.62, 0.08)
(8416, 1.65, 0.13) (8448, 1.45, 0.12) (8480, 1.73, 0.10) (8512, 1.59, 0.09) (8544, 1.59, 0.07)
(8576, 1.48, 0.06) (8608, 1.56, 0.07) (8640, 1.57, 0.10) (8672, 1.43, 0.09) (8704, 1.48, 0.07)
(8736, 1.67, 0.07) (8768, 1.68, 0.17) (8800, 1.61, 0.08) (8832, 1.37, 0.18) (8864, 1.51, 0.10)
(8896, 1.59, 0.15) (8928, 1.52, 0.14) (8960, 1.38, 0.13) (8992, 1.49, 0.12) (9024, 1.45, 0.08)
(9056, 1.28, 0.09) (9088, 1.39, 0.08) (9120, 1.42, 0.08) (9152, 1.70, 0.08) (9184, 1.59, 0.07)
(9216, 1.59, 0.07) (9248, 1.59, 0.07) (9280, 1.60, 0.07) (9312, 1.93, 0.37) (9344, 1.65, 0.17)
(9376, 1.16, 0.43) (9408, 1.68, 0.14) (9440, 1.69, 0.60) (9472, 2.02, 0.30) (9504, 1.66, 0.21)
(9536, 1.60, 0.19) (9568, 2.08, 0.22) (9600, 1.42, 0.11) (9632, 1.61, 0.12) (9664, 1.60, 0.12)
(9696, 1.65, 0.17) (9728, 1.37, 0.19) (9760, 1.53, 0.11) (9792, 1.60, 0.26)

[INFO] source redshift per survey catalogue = 0.26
